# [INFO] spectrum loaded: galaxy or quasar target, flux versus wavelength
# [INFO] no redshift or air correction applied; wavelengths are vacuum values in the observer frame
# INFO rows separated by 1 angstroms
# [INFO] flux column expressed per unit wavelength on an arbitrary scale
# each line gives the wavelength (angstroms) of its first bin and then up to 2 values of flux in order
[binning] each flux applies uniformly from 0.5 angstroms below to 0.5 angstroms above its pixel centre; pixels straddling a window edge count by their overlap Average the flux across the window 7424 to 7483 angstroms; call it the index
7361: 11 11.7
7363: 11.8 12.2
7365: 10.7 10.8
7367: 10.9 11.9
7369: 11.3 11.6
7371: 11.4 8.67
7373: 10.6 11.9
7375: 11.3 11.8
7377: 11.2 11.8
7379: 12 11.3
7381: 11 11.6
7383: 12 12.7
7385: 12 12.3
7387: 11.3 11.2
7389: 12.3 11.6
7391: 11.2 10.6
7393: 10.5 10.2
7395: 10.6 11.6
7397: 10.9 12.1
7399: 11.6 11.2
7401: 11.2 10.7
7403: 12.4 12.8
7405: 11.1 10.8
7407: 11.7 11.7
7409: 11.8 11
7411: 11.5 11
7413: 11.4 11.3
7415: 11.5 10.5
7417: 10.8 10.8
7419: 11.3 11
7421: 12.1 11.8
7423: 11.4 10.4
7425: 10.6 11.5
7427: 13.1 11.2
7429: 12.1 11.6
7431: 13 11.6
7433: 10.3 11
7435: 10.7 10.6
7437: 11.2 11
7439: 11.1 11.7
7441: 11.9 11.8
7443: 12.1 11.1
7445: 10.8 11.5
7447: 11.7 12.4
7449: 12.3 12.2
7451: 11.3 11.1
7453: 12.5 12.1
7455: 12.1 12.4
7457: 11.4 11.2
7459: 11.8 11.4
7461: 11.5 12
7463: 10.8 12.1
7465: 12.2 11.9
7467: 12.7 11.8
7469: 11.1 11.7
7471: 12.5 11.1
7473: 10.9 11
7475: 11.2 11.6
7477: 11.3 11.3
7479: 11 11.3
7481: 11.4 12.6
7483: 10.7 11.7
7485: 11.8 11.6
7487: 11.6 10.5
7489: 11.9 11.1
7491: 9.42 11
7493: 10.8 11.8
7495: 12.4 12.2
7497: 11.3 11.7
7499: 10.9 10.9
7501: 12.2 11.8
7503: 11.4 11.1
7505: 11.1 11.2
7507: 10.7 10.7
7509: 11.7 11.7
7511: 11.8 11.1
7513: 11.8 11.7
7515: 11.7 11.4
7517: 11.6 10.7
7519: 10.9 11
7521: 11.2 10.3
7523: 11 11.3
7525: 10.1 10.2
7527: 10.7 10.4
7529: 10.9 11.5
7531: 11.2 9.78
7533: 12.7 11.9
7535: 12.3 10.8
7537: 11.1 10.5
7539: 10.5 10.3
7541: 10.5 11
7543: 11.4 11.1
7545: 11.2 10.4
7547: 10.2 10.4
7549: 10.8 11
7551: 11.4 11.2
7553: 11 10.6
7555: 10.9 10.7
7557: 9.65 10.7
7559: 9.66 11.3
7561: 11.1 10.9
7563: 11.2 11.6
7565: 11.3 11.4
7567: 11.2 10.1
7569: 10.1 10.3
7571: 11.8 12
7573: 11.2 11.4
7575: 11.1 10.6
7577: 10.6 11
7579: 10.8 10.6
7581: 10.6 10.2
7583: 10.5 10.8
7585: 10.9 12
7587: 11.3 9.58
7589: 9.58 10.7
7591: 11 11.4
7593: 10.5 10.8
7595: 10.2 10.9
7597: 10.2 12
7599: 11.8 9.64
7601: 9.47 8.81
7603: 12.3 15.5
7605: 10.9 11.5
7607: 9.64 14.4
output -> 11.6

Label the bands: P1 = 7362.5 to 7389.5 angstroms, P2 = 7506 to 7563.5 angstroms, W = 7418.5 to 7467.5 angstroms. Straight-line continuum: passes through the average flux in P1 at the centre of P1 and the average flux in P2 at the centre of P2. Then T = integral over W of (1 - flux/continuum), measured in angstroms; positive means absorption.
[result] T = -1.5 angstroms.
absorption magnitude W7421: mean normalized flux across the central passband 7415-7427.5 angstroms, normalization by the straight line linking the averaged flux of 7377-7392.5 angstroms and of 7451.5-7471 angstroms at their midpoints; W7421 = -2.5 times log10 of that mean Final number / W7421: 0.04 mag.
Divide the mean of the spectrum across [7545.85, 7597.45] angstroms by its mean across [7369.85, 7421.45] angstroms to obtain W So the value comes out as 0.95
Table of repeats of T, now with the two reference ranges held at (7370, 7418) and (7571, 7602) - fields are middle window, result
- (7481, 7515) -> -1.1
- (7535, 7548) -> 0.1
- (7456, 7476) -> -0.9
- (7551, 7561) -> 0.1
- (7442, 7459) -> -0.9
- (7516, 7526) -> 0.1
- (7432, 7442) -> 0.1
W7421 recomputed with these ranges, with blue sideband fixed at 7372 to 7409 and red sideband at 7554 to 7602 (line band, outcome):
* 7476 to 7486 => -0.03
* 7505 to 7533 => -0.01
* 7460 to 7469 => -0.06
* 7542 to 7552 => 0.00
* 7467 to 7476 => -0.03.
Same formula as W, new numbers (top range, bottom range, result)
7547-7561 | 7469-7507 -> 0.94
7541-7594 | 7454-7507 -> 0.94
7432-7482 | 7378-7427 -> 1.01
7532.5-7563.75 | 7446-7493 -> 0.94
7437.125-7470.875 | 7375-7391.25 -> 1.00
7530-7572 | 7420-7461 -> 0.94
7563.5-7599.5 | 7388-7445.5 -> 0.96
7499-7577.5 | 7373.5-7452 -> 0.96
